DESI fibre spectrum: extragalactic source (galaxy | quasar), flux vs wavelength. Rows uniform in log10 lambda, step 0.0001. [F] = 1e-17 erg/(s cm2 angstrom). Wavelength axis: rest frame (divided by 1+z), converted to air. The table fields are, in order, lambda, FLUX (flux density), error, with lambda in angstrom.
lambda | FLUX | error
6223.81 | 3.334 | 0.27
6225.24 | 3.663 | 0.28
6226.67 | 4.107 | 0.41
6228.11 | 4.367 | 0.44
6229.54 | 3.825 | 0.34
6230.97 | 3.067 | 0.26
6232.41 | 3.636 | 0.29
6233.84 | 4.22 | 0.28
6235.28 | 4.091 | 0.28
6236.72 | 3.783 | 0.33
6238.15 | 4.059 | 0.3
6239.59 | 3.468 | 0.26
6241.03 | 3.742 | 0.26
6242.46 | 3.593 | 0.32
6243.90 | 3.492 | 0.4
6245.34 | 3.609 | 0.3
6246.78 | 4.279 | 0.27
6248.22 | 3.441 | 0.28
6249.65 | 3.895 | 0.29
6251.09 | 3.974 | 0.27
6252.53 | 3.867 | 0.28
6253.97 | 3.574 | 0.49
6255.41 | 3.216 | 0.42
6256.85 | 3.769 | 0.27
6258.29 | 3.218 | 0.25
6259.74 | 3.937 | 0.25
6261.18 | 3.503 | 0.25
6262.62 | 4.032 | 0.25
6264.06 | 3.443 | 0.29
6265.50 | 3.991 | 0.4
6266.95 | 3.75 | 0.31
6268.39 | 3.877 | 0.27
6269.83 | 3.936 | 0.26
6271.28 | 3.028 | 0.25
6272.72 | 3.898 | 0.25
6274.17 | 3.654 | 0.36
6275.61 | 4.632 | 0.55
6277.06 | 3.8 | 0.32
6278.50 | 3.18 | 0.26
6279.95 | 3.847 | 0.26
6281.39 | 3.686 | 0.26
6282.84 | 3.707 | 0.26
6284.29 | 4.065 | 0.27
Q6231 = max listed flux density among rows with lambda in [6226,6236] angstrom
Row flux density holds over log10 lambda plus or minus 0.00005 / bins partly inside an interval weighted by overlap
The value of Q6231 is 4.367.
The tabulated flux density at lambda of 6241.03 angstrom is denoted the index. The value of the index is 3.742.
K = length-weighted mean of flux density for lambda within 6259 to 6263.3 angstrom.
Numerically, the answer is 3.82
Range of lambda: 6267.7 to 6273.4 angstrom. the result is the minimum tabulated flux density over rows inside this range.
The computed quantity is 3.028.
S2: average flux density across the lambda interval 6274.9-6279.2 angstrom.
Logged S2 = 3.87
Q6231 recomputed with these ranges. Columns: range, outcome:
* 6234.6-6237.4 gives 4.091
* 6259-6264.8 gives 4.032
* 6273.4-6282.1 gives 4.632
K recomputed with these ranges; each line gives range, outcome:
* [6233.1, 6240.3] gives 3.92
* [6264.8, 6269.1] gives 3.87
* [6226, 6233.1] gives 3.8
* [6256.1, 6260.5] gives 3.63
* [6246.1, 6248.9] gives 3.86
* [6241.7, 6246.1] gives 3.57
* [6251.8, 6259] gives 3.53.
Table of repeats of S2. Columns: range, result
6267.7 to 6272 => 3.61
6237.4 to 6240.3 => 3.77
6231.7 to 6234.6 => 3.93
